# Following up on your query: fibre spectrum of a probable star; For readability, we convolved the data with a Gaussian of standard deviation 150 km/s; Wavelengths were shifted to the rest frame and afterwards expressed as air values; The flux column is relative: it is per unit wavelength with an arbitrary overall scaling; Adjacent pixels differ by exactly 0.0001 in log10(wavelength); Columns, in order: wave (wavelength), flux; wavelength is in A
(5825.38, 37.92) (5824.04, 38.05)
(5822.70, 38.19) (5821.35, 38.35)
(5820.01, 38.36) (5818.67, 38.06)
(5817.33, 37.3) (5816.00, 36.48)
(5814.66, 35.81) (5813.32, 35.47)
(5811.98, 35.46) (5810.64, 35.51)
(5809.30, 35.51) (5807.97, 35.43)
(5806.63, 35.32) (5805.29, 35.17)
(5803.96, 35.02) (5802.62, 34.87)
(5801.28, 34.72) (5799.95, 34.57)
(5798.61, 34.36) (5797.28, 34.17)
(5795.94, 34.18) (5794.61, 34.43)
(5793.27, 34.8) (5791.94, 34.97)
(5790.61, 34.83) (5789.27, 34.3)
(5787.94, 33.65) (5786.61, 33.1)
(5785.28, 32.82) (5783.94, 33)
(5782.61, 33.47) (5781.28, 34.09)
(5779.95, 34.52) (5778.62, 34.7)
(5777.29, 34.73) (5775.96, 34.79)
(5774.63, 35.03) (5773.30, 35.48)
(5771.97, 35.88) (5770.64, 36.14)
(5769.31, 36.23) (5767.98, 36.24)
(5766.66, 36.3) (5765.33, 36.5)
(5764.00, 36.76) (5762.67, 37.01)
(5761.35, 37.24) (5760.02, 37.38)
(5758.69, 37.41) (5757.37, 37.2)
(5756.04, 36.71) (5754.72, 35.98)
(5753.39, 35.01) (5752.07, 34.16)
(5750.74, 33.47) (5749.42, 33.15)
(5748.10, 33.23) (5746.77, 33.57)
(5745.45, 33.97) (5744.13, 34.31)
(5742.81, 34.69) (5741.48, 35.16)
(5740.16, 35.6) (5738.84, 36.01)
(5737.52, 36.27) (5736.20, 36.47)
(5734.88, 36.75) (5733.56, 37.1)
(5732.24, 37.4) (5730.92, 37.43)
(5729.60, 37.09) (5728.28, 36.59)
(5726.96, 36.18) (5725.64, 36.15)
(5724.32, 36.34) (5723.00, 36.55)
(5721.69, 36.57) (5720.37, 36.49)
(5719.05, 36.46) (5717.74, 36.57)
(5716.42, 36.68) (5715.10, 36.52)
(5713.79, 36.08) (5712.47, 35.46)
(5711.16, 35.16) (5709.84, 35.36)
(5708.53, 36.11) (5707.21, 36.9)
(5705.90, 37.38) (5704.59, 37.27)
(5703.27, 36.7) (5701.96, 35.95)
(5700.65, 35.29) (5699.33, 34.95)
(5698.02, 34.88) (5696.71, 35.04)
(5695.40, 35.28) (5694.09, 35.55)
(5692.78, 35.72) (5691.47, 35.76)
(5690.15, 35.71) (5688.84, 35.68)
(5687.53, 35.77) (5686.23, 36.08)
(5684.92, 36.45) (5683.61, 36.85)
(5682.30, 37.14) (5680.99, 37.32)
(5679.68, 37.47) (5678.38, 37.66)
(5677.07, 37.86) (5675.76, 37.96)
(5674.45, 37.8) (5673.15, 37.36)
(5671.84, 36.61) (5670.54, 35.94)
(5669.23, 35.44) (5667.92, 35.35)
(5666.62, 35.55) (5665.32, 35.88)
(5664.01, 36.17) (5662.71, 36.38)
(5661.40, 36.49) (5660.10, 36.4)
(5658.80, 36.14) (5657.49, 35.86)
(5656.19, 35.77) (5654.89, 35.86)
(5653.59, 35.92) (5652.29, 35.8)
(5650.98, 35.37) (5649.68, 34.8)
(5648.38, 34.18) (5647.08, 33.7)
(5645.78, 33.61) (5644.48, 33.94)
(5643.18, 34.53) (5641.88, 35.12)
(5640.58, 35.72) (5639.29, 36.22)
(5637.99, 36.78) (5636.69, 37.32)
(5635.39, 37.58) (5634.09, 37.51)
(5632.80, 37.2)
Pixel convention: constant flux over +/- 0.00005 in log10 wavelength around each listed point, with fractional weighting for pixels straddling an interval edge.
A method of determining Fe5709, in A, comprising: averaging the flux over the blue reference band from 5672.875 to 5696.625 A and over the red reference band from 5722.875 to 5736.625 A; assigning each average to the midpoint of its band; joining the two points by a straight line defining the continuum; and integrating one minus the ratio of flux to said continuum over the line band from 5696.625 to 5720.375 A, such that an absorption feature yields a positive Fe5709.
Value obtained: 0.4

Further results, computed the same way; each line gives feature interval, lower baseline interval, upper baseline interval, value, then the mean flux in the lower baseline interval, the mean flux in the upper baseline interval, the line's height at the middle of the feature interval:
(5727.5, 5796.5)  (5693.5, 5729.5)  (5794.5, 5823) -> 1.1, 36.1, 35.8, 35.9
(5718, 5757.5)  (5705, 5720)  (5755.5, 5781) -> 0.5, 36.3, 36.1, 36.2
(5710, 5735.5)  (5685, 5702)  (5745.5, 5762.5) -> -0.7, 35.5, 35.4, 35.5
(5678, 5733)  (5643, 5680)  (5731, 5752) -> -1.2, 35.9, 35.2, 35.5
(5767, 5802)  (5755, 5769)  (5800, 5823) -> 1.8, 36.8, 36.1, 36.5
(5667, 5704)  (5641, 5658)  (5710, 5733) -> -0.6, 35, 36.4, 35.7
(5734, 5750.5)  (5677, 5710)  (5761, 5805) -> 0.3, 36.2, 34.9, 35.5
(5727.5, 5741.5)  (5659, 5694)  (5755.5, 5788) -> -0.3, 36.5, 35.5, 35.9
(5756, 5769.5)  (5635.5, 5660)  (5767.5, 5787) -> -0.8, 35.4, 34.7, 34.8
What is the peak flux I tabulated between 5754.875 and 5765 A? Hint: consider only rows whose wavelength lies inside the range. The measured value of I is 37.41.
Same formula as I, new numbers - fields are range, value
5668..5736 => 37.96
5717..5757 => 37.43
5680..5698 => 37.32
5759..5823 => 38.36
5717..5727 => 36.57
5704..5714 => 37.38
